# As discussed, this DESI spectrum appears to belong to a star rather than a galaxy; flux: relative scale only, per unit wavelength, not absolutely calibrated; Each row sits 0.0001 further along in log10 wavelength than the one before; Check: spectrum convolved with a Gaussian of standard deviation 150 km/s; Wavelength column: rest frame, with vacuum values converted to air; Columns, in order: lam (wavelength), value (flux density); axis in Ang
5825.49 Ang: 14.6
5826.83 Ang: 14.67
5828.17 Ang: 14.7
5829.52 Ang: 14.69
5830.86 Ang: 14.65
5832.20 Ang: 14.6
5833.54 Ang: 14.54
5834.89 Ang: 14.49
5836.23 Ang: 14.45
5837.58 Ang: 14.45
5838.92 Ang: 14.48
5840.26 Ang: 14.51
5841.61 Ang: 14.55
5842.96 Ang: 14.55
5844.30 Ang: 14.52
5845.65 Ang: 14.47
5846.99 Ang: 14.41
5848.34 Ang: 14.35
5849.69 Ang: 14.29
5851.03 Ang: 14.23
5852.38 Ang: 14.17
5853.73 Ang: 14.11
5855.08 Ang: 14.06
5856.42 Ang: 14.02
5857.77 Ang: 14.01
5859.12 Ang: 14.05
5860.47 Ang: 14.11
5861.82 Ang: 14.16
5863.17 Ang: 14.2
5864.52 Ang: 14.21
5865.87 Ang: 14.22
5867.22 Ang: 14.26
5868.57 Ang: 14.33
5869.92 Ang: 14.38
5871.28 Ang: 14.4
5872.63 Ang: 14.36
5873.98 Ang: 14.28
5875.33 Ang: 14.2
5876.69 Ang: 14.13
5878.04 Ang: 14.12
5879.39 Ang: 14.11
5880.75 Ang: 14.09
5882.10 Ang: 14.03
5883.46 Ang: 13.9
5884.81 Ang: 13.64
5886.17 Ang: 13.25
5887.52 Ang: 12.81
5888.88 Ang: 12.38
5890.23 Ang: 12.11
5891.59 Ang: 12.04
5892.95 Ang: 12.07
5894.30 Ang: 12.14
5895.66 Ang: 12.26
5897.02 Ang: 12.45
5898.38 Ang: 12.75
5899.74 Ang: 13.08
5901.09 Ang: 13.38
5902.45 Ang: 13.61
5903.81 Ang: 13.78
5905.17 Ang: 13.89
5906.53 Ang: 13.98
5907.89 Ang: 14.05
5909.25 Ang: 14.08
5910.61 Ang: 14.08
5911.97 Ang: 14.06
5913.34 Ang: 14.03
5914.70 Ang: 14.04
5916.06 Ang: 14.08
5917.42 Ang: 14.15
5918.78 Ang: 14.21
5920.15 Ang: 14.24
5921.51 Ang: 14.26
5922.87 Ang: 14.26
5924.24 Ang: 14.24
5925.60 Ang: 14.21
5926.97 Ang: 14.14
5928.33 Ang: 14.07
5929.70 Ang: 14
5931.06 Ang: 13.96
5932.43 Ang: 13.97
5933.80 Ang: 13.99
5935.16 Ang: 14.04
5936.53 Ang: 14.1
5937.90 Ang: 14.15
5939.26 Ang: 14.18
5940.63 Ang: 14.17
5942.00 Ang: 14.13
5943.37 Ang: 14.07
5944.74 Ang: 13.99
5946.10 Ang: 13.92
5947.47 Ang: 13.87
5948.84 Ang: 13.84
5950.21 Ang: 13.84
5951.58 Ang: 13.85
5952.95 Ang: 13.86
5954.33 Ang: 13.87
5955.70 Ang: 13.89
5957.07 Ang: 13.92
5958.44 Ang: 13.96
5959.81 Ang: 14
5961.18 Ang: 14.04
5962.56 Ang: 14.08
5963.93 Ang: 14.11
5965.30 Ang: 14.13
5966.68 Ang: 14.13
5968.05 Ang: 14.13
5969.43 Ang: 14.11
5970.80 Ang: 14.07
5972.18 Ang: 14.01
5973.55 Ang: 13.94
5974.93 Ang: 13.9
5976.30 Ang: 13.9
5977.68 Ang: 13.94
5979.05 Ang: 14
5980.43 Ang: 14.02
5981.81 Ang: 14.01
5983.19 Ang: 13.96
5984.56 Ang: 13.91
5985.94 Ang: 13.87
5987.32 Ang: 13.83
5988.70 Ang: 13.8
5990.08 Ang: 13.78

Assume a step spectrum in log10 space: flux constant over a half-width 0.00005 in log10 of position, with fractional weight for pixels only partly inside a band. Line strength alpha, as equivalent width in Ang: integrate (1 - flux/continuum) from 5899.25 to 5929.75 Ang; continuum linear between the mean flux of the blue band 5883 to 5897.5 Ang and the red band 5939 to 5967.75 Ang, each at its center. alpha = -2.0 Ang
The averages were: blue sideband 12.6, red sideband 14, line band 14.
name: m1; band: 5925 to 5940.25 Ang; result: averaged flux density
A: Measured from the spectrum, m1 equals 14.1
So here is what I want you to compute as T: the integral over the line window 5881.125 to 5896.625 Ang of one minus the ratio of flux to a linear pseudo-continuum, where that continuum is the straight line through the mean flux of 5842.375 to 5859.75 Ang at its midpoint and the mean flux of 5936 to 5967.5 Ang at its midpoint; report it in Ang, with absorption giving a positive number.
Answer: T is 1.5 Ang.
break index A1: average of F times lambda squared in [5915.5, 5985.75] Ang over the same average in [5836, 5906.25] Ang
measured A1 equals 1.0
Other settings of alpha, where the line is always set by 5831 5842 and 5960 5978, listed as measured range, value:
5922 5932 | 0.0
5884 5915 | 2.3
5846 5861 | 0.3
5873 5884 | 0.2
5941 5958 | 0.2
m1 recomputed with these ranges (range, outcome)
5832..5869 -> 14.3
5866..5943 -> 13.8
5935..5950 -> 14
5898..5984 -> 14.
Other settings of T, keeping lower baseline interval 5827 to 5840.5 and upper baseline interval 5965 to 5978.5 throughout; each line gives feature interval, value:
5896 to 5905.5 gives 0.7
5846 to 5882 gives 0.6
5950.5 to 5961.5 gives 0.1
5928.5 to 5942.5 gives 0.1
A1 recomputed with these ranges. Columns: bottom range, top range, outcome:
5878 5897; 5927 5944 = 1.10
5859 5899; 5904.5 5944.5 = 1.05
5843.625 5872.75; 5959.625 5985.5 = 1.02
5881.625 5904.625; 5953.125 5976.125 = 1.11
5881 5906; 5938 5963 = 1.10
